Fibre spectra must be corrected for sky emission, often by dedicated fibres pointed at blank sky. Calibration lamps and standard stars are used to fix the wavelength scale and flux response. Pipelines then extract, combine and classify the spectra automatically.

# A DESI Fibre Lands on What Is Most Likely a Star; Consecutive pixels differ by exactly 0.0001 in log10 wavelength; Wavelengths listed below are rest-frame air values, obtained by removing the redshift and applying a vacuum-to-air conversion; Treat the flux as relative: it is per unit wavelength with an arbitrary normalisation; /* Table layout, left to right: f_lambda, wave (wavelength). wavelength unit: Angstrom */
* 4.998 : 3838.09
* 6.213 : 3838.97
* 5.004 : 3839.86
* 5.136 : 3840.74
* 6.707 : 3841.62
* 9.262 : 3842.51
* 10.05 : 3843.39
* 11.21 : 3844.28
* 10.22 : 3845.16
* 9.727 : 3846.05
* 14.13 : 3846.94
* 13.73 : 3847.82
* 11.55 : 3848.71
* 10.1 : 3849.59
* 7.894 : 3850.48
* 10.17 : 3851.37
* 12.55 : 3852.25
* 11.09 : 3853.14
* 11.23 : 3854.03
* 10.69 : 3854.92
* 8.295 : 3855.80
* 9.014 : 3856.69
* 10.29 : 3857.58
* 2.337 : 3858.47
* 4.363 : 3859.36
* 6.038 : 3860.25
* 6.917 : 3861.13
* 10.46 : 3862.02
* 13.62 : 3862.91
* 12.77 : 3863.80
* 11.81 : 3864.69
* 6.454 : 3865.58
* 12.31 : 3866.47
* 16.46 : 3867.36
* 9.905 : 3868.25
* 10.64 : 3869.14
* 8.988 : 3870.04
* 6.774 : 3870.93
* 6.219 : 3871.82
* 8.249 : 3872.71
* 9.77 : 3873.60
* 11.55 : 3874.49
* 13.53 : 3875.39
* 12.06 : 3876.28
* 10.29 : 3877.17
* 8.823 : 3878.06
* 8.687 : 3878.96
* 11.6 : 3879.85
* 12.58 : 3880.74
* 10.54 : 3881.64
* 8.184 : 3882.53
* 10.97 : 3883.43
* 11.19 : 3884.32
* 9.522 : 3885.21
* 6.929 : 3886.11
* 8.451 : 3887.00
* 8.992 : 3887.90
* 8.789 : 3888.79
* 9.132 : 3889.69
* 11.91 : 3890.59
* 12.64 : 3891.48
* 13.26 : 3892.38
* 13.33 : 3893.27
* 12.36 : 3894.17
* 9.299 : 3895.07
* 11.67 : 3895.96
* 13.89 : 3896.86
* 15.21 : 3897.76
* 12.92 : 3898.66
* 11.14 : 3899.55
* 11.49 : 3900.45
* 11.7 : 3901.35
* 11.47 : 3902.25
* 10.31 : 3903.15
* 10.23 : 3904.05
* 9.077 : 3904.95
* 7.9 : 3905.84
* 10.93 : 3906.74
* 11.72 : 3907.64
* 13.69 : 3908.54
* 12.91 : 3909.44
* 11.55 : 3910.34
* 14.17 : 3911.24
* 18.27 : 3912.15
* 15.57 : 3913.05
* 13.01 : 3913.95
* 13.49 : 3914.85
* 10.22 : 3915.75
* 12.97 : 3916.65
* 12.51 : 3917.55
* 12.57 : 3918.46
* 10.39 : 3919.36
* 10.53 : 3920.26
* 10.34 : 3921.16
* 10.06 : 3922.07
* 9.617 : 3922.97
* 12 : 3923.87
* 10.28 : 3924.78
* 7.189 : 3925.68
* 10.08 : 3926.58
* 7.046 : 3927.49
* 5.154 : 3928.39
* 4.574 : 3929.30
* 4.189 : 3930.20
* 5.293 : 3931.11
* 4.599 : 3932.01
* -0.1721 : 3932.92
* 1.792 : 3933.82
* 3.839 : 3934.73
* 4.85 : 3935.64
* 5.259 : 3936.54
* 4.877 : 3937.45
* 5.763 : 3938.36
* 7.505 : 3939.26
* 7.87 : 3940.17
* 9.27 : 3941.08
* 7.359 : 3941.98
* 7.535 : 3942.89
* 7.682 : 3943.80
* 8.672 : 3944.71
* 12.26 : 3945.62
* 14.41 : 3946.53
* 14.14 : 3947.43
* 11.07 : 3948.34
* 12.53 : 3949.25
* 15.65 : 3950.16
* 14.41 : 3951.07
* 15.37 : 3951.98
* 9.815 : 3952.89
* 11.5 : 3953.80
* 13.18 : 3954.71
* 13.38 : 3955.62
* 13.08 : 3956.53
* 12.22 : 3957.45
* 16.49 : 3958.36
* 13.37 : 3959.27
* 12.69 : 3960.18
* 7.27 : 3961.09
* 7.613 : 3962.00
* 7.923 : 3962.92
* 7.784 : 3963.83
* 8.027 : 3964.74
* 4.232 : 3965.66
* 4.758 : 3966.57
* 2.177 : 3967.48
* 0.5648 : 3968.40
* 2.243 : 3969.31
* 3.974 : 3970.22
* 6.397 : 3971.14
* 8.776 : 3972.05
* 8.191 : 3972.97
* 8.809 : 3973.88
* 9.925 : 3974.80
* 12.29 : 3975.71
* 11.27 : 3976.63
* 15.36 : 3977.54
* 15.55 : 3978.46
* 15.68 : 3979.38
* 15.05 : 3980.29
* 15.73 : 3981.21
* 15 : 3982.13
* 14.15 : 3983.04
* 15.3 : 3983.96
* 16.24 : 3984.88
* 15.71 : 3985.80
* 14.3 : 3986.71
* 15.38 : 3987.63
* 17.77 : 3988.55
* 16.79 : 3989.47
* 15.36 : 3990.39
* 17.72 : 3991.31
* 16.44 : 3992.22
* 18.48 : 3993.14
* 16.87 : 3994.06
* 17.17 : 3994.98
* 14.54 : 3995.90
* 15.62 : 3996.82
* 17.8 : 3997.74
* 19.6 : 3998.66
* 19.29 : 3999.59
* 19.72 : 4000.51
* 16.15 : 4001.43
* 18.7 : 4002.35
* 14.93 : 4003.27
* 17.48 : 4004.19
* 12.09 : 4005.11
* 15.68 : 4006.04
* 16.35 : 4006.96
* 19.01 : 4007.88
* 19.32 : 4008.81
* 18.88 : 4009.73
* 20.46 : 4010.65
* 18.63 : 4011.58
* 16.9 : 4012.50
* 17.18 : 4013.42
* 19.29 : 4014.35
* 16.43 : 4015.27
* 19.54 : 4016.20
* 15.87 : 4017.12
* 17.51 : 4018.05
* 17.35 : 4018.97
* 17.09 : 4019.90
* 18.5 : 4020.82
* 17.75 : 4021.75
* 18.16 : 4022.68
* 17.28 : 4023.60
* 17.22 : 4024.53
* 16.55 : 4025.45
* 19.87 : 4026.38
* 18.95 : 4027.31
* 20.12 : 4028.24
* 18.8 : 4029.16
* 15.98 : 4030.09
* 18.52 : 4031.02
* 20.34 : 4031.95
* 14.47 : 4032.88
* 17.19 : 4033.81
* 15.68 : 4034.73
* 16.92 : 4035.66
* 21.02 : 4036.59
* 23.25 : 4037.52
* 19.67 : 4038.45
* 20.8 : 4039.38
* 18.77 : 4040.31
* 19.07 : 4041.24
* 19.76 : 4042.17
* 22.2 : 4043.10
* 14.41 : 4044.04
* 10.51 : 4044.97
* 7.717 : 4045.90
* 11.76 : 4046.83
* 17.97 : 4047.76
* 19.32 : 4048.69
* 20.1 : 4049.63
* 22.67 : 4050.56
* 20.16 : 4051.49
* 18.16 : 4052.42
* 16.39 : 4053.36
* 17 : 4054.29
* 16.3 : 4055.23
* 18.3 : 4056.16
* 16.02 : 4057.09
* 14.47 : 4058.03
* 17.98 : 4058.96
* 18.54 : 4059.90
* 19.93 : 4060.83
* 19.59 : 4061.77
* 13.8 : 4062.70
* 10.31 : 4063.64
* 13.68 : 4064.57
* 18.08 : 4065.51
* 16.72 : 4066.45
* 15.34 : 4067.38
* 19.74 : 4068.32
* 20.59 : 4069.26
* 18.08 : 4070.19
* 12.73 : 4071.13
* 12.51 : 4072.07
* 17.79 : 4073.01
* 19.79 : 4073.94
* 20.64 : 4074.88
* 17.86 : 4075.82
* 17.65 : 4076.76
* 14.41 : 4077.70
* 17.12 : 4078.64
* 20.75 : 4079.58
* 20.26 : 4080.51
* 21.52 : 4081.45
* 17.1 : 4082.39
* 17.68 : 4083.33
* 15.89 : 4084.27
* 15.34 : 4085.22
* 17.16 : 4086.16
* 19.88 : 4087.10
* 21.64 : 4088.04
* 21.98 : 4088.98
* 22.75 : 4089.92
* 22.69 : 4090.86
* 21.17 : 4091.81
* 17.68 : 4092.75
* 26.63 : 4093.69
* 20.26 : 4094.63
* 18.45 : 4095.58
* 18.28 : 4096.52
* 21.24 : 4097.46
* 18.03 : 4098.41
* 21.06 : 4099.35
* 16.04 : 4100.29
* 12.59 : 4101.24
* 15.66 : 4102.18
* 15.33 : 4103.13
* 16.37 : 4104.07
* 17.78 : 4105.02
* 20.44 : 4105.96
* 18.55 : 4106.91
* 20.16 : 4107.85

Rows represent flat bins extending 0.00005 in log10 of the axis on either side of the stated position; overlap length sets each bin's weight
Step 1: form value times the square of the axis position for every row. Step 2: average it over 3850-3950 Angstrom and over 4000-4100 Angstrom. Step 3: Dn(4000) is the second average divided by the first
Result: 2.0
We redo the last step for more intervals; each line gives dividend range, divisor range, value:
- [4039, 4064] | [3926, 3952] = 2.29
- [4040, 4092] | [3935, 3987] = 1.79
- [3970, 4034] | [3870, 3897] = 1.67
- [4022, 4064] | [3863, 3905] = 1.77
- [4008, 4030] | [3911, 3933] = 1.93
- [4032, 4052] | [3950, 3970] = 1.95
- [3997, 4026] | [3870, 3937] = 1.86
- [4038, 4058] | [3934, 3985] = 1.81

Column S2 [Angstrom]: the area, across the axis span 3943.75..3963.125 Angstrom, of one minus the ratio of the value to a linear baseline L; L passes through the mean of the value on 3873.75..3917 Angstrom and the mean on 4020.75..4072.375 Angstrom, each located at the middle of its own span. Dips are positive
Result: 2.2 Angstrom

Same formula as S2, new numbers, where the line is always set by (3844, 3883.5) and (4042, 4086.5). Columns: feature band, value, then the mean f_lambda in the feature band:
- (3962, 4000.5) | 4.7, 12.6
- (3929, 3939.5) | 6.9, 4.3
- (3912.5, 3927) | 0.8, 11.4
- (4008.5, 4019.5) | -2.0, 18.1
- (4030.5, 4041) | -1.7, 18.8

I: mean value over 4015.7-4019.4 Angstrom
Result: 17.6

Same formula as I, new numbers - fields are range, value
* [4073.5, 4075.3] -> 20.2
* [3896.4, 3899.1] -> 14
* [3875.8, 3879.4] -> 10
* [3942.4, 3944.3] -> 7.6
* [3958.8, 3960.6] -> 13.1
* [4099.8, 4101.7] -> 14.4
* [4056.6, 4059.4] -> 16.2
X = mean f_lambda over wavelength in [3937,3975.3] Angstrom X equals 9.31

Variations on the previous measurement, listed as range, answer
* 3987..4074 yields 17.4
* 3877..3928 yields 11.1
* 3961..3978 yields 7.24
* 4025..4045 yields 18.5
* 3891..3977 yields 9.81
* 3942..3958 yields 12.1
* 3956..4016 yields 13.8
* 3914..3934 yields 8.58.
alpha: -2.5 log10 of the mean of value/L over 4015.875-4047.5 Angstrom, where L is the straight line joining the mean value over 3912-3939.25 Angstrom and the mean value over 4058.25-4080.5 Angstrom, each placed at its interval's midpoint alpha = -0.19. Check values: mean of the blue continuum 8.41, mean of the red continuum 17.2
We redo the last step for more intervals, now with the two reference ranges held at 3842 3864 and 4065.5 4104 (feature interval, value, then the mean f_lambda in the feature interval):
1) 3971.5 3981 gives 0.189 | 12.1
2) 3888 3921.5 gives -0.015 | 11.9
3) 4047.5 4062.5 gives -0.056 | 18.2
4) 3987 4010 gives -0.122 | 17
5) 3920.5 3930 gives 0.412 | 8.56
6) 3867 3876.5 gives 0.029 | 10.3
